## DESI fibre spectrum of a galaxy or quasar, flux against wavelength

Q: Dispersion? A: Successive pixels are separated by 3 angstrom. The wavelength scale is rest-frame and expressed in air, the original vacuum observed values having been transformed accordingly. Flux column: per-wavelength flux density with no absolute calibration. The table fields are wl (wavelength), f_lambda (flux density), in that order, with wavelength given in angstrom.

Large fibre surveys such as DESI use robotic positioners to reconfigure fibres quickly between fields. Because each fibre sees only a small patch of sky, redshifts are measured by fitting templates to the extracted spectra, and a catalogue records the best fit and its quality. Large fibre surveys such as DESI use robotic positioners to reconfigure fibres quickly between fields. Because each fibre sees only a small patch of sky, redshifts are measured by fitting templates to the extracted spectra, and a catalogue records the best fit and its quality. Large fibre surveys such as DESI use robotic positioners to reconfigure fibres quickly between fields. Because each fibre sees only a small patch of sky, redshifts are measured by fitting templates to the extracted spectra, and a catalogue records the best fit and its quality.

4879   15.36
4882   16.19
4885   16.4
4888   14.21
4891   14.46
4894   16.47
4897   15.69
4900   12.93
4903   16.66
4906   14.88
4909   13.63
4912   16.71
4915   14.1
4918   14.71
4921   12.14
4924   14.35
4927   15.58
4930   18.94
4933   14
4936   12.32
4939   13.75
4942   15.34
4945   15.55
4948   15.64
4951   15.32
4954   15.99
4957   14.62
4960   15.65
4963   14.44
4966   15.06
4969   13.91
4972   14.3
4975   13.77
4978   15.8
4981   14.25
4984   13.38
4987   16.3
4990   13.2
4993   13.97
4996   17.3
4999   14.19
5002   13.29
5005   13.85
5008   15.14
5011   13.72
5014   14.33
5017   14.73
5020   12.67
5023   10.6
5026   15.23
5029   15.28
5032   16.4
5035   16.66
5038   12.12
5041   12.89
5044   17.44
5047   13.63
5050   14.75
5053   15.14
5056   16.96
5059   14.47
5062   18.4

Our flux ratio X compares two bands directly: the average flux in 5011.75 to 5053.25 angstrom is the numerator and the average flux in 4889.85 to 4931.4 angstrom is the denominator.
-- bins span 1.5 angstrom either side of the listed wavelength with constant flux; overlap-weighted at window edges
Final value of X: 1.0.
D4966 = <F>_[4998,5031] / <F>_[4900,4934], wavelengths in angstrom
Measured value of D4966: 0.9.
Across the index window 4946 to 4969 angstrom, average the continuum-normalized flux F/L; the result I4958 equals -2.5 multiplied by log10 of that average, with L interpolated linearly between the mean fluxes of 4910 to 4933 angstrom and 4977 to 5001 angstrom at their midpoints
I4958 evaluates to -0.02 mag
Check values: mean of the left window 15.1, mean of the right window 14.7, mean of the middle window 15.2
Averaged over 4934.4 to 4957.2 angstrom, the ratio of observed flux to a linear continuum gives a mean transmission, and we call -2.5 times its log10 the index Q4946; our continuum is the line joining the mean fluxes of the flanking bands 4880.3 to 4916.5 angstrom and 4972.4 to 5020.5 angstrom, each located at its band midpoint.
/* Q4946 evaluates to -0.001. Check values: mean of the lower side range 15.2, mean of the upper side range 14.4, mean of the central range 14.8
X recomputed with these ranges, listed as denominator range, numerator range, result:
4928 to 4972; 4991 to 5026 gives 0.93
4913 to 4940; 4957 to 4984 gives 1.01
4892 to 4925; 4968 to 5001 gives 0.99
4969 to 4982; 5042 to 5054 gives 1.05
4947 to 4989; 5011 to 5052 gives 0.97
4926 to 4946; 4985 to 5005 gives 0.97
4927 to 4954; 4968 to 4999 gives 0.96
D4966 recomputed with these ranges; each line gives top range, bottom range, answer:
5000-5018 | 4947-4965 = 0.93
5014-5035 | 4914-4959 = 0.97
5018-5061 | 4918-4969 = 0.98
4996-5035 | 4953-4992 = 0.98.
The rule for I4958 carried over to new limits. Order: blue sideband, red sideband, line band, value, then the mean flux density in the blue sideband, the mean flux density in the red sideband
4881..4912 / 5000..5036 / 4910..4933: -0.01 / 15.2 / 14.3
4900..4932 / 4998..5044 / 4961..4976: 0.02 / 15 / 14.2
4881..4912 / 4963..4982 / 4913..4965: 0.00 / 15.2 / 14.5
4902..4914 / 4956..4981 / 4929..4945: 0.02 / 15.4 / 14.7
